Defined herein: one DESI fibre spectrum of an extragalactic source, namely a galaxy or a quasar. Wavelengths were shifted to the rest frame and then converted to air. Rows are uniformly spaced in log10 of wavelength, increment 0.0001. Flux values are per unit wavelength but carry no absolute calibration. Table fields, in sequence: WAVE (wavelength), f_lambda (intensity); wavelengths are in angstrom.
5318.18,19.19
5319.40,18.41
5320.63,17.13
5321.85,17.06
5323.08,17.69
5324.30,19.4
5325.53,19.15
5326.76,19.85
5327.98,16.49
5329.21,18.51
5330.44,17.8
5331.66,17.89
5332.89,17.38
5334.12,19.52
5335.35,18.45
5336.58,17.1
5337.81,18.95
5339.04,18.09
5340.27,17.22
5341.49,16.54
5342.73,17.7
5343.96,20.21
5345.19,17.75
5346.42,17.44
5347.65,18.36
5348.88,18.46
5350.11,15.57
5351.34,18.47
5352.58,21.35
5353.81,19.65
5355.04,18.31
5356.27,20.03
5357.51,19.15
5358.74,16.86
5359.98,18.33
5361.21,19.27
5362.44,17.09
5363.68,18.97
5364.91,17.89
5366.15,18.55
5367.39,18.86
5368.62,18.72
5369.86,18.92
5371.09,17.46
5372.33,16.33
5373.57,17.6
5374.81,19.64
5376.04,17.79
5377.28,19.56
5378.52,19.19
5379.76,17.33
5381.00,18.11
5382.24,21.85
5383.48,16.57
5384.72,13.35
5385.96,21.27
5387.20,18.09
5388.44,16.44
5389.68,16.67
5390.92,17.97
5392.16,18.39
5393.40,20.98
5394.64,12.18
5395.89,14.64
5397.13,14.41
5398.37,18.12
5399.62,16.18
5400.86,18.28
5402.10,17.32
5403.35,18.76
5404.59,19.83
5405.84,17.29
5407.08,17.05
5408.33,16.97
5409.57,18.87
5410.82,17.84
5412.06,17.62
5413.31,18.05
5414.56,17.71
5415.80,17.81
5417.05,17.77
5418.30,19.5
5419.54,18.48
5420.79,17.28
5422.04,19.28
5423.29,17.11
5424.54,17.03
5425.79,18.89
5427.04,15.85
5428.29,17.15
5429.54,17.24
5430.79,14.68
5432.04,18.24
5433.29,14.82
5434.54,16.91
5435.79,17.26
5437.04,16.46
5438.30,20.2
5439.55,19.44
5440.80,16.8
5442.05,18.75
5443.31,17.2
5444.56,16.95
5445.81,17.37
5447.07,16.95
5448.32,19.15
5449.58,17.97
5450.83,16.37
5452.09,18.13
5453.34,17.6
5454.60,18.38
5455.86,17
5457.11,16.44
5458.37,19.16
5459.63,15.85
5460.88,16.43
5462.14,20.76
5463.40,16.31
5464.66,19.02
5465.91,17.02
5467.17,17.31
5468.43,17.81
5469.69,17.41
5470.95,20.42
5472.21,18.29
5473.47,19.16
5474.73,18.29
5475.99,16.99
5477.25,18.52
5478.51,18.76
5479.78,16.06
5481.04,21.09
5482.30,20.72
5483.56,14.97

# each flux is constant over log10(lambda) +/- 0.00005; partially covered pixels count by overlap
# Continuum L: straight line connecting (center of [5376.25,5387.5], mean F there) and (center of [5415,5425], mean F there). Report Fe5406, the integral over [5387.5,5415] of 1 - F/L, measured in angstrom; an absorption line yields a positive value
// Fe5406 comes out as 1.3 angstrom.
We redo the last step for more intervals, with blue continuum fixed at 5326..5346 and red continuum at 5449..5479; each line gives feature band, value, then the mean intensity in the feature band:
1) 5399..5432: 0.5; 17.7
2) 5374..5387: -0.3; 18.4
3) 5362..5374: 0.0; 18.1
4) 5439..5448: 0.1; 17.7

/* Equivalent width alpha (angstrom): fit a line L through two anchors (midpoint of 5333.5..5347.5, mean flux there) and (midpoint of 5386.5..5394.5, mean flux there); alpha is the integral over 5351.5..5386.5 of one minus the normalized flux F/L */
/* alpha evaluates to -1.12 angstrom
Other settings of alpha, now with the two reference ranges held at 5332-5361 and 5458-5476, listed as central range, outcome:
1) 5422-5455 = 1.2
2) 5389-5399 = 0.8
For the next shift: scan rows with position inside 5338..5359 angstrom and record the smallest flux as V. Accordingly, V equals 15.57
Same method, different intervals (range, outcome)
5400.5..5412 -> 16.97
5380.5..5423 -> 12.18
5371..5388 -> 13.35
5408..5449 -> 14.68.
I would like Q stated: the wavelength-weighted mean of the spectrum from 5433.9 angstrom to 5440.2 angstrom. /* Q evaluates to 18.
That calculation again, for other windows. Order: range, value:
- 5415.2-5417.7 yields 17.8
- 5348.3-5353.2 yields 18.5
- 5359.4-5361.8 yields 18.8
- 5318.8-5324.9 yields 17.9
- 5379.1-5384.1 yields 18.5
